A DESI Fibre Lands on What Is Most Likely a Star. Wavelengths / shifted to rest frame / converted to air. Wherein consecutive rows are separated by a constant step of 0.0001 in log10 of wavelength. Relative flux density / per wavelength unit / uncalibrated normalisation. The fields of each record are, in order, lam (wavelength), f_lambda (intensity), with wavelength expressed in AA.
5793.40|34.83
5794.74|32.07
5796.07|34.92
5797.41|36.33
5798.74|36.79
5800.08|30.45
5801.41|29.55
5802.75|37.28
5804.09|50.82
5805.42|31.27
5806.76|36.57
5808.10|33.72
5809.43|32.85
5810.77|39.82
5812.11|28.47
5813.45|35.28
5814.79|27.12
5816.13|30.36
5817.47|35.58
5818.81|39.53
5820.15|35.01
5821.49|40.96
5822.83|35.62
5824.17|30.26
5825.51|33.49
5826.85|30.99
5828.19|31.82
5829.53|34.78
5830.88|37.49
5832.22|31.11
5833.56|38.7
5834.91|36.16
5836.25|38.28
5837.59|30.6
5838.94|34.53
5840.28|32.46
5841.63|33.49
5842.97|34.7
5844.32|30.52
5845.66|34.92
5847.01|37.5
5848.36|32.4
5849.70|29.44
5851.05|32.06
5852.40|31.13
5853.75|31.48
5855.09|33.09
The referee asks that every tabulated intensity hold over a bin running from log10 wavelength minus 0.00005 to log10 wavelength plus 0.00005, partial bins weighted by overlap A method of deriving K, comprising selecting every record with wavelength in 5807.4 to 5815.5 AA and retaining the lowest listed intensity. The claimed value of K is 27.12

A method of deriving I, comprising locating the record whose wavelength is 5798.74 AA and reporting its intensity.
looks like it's 36.79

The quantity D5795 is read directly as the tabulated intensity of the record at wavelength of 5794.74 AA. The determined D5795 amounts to 32.07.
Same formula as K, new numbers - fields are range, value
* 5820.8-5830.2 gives 30.26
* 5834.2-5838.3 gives 30.6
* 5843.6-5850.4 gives 29.44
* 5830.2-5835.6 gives 31.11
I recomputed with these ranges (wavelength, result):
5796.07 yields 34.92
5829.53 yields 34.78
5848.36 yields 32.4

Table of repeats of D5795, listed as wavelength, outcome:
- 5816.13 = 30.36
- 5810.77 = 39.82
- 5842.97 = 34.7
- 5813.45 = 35.28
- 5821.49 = 40.96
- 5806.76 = 36.57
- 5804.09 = 50.82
